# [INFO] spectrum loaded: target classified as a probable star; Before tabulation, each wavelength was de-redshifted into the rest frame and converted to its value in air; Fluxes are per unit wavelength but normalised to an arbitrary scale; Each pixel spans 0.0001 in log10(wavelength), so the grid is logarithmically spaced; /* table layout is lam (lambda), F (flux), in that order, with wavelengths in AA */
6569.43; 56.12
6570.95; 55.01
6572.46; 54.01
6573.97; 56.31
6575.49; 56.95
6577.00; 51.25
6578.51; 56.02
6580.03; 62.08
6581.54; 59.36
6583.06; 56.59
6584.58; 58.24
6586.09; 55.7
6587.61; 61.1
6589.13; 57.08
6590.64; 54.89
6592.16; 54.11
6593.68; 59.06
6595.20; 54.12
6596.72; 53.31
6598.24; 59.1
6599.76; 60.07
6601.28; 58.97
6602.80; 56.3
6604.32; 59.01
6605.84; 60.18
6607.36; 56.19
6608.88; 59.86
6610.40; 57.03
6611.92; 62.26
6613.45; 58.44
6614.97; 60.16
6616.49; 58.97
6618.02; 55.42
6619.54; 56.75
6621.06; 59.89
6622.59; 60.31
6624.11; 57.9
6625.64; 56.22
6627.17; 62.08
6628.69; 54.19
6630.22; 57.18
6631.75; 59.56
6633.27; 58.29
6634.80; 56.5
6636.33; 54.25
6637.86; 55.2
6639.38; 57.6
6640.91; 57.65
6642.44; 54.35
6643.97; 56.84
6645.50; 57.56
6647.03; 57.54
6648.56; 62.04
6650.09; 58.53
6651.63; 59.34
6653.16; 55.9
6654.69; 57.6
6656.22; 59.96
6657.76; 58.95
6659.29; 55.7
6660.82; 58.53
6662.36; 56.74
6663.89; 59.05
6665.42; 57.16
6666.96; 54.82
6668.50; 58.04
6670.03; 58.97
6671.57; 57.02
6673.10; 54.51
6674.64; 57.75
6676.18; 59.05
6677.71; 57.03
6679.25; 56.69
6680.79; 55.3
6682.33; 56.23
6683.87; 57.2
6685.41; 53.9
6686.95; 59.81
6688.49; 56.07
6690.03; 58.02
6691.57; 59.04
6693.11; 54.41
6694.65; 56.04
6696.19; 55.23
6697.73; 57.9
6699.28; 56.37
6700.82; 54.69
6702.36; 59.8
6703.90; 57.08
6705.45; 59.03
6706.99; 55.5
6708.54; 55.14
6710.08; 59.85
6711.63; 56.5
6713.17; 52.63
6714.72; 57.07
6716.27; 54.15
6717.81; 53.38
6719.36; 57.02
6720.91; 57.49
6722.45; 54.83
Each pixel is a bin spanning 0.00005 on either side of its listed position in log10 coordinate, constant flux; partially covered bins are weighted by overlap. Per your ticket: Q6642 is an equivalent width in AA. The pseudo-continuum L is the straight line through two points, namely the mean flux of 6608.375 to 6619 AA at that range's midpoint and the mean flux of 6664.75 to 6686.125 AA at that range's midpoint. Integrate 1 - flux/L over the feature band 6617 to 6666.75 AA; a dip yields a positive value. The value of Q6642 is 0.18 AA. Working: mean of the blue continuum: 58.8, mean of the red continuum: 56.7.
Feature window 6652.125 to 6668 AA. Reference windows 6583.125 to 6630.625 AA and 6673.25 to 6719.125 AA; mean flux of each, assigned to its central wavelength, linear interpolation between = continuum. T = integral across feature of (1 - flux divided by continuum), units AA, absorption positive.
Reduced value -0.1 AA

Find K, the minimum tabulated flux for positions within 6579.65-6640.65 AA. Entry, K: 53.31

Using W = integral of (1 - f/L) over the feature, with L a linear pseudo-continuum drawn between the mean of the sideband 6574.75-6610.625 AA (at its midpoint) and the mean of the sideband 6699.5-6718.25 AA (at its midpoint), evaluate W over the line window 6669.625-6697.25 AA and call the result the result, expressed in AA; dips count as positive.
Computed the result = -0.1 AA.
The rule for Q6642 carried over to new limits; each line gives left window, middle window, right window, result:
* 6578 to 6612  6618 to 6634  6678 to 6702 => -0.2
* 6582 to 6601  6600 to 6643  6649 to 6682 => -0.5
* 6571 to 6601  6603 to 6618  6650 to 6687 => -0.5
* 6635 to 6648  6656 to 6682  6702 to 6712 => -0.2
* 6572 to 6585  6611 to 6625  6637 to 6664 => -0.4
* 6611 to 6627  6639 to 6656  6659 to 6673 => 0.0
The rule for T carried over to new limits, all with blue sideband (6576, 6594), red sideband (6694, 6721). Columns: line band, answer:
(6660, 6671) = -0.19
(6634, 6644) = 0.13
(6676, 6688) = -0.06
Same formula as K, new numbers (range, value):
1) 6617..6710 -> 53.9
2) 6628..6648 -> 54.19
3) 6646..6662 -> 55.7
